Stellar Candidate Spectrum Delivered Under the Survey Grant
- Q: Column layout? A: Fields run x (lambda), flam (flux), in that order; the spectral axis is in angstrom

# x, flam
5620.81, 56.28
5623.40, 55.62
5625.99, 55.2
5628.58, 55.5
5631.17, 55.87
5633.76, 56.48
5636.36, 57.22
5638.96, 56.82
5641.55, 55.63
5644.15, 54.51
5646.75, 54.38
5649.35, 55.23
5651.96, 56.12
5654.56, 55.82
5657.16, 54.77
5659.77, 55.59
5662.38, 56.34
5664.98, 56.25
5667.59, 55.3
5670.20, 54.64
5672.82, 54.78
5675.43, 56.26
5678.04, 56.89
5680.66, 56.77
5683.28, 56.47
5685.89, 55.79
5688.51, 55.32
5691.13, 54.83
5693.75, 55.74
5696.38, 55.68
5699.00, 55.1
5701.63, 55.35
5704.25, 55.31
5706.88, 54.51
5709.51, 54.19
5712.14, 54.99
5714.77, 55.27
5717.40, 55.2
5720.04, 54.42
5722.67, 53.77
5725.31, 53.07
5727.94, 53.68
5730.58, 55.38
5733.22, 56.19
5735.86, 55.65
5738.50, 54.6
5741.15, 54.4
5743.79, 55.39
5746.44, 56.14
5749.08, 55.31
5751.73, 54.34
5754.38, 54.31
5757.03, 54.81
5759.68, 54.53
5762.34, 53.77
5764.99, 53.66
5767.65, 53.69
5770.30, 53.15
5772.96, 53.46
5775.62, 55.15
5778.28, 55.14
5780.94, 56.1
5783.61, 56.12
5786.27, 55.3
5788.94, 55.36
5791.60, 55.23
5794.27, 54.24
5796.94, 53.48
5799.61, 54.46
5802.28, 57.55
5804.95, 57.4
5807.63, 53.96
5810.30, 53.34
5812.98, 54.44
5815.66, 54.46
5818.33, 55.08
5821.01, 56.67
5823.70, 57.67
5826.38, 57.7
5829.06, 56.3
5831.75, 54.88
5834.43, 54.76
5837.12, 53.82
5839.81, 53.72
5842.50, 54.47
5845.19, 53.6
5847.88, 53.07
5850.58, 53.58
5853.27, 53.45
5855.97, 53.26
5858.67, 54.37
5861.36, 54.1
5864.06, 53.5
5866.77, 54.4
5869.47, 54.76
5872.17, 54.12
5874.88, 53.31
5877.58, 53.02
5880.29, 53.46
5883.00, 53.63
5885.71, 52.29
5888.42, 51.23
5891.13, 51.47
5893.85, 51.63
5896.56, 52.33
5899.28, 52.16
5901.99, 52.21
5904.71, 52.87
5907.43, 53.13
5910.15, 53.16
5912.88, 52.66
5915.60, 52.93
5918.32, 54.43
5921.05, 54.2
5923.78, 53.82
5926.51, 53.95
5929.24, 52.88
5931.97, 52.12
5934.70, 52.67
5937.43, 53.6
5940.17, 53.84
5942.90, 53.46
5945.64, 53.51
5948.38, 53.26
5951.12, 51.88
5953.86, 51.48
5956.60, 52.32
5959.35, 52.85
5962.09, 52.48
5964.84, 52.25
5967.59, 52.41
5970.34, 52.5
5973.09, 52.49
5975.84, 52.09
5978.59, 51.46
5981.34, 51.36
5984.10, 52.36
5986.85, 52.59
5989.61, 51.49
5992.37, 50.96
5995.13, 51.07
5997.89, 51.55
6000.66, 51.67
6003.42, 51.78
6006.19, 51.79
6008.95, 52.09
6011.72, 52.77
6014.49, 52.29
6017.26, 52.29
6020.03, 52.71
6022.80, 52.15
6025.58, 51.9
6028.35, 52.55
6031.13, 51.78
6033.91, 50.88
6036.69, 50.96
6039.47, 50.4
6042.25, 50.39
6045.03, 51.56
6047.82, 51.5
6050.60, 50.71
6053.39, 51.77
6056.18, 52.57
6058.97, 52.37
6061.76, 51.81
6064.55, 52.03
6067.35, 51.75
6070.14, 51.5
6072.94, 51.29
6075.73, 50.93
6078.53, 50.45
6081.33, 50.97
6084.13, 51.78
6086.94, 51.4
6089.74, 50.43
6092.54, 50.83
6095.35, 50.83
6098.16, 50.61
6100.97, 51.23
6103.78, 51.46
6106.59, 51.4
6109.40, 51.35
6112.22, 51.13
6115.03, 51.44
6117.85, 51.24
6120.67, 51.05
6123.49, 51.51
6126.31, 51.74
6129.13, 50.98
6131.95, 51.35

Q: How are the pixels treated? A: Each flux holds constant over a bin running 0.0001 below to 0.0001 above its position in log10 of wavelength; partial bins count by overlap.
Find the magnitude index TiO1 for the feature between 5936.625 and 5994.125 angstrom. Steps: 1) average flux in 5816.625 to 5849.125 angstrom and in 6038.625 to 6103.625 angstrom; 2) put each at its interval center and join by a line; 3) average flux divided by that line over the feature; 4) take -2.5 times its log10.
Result 0.01 mag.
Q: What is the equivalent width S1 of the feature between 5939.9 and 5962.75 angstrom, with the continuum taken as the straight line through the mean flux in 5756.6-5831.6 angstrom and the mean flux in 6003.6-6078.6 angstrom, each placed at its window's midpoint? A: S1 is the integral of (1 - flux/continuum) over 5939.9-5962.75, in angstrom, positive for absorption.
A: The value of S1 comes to 0.08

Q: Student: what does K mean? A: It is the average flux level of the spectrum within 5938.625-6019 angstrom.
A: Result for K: 52.2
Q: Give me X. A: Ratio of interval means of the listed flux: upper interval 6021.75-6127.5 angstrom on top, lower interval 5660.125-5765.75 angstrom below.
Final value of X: 0.9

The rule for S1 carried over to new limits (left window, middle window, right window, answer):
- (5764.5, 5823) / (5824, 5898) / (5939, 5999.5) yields 0.20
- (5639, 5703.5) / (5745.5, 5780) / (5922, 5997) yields 0.12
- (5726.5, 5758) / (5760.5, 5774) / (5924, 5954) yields 0.29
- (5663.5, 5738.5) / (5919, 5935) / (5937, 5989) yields -0.15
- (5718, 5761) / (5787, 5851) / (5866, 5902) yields -1.51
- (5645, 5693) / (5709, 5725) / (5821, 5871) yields 0.23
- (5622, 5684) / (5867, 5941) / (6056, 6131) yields 0.25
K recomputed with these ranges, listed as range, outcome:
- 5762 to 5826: 55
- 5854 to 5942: 53.2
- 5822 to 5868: 54.5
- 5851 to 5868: 53.8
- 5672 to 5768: 55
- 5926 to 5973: 52.8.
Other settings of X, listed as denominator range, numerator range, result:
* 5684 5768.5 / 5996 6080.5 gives 0.94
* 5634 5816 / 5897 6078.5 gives 0.95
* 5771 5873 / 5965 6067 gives 0.95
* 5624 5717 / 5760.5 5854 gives 0.99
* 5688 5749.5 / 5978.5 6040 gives 0.94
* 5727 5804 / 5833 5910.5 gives 0.97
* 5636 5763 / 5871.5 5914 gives 0.95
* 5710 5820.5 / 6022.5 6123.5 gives 0.94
